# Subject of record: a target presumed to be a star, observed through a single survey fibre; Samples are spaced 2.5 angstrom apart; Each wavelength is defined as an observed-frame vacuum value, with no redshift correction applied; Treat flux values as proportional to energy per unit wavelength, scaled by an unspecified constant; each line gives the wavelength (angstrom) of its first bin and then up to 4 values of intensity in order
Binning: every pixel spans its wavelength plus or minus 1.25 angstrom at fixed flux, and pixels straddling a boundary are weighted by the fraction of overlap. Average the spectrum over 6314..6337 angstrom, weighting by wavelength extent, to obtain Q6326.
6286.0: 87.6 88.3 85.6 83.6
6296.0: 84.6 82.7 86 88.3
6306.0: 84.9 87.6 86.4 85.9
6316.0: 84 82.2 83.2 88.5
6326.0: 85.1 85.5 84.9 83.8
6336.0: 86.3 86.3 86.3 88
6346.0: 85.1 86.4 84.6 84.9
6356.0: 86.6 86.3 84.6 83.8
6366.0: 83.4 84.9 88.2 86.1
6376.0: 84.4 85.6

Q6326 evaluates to 84.9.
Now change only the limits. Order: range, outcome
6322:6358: 85.9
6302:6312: 86.8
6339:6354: 86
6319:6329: 85.3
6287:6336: 85.4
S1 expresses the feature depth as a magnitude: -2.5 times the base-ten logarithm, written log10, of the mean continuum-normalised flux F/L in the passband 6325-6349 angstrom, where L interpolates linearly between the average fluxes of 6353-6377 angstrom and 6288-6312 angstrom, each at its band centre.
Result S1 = 0.00 mag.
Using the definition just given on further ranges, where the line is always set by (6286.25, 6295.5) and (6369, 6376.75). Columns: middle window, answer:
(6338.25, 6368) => 0.01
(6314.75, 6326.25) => 0.02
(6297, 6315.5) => 0.00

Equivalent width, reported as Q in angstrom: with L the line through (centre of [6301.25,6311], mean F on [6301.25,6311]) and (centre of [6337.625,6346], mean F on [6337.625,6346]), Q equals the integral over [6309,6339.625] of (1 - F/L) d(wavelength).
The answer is 0.52 angstrom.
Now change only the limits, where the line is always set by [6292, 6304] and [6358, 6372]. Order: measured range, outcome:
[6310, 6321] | 0.1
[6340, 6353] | -0.2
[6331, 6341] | -0.1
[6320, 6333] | -0.1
